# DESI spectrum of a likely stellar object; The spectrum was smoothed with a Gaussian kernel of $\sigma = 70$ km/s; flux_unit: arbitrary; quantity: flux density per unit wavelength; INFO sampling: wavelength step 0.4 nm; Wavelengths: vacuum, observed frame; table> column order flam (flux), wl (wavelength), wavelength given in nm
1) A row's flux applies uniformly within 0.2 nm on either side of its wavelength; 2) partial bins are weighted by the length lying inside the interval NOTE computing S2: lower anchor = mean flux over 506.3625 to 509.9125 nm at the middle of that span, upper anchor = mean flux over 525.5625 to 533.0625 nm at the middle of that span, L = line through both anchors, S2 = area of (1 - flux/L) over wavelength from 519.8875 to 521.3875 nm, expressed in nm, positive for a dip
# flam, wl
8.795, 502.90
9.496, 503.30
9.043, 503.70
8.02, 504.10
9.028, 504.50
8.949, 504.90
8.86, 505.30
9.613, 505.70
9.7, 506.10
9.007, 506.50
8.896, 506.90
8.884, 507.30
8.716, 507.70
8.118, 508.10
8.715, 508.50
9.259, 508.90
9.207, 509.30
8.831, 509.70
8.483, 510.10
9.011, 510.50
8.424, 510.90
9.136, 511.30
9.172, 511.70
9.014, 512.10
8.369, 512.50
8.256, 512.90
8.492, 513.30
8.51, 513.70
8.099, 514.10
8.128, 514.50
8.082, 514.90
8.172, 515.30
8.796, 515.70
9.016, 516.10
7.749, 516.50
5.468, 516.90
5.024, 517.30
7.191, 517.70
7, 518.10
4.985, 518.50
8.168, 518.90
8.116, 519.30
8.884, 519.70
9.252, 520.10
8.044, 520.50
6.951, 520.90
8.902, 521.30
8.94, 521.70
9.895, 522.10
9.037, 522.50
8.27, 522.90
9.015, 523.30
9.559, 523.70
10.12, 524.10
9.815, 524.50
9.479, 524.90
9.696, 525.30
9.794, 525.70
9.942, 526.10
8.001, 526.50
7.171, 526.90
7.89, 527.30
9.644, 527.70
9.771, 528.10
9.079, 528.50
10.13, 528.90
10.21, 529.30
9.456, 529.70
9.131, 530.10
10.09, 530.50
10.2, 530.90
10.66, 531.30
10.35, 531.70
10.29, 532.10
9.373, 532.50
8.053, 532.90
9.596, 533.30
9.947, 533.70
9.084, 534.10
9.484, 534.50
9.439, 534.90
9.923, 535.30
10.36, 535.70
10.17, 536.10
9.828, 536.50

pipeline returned 0.15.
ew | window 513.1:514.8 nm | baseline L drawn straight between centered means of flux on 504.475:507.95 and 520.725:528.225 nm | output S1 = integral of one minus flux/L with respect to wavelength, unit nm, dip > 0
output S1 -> 0.14 nm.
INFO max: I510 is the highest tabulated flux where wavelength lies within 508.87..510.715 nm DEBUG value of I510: 9.259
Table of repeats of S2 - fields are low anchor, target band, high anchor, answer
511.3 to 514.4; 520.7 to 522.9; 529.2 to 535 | 0.10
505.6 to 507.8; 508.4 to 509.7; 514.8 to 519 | -0.05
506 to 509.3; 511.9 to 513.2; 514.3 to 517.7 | -0.07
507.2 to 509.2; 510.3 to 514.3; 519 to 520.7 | 0.02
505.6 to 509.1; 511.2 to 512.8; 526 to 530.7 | 0.03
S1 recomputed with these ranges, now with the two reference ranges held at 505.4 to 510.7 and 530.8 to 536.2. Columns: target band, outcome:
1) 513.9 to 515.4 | 0.17 nm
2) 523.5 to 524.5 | -0.04 nm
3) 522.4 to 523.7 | 0.08 nm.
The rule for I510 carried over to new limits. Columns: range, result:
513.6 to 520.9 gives 9.252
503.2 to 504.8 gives 9.496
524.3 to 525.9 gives 9.815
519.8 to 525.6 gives 10.12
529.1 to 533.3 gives 10.66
